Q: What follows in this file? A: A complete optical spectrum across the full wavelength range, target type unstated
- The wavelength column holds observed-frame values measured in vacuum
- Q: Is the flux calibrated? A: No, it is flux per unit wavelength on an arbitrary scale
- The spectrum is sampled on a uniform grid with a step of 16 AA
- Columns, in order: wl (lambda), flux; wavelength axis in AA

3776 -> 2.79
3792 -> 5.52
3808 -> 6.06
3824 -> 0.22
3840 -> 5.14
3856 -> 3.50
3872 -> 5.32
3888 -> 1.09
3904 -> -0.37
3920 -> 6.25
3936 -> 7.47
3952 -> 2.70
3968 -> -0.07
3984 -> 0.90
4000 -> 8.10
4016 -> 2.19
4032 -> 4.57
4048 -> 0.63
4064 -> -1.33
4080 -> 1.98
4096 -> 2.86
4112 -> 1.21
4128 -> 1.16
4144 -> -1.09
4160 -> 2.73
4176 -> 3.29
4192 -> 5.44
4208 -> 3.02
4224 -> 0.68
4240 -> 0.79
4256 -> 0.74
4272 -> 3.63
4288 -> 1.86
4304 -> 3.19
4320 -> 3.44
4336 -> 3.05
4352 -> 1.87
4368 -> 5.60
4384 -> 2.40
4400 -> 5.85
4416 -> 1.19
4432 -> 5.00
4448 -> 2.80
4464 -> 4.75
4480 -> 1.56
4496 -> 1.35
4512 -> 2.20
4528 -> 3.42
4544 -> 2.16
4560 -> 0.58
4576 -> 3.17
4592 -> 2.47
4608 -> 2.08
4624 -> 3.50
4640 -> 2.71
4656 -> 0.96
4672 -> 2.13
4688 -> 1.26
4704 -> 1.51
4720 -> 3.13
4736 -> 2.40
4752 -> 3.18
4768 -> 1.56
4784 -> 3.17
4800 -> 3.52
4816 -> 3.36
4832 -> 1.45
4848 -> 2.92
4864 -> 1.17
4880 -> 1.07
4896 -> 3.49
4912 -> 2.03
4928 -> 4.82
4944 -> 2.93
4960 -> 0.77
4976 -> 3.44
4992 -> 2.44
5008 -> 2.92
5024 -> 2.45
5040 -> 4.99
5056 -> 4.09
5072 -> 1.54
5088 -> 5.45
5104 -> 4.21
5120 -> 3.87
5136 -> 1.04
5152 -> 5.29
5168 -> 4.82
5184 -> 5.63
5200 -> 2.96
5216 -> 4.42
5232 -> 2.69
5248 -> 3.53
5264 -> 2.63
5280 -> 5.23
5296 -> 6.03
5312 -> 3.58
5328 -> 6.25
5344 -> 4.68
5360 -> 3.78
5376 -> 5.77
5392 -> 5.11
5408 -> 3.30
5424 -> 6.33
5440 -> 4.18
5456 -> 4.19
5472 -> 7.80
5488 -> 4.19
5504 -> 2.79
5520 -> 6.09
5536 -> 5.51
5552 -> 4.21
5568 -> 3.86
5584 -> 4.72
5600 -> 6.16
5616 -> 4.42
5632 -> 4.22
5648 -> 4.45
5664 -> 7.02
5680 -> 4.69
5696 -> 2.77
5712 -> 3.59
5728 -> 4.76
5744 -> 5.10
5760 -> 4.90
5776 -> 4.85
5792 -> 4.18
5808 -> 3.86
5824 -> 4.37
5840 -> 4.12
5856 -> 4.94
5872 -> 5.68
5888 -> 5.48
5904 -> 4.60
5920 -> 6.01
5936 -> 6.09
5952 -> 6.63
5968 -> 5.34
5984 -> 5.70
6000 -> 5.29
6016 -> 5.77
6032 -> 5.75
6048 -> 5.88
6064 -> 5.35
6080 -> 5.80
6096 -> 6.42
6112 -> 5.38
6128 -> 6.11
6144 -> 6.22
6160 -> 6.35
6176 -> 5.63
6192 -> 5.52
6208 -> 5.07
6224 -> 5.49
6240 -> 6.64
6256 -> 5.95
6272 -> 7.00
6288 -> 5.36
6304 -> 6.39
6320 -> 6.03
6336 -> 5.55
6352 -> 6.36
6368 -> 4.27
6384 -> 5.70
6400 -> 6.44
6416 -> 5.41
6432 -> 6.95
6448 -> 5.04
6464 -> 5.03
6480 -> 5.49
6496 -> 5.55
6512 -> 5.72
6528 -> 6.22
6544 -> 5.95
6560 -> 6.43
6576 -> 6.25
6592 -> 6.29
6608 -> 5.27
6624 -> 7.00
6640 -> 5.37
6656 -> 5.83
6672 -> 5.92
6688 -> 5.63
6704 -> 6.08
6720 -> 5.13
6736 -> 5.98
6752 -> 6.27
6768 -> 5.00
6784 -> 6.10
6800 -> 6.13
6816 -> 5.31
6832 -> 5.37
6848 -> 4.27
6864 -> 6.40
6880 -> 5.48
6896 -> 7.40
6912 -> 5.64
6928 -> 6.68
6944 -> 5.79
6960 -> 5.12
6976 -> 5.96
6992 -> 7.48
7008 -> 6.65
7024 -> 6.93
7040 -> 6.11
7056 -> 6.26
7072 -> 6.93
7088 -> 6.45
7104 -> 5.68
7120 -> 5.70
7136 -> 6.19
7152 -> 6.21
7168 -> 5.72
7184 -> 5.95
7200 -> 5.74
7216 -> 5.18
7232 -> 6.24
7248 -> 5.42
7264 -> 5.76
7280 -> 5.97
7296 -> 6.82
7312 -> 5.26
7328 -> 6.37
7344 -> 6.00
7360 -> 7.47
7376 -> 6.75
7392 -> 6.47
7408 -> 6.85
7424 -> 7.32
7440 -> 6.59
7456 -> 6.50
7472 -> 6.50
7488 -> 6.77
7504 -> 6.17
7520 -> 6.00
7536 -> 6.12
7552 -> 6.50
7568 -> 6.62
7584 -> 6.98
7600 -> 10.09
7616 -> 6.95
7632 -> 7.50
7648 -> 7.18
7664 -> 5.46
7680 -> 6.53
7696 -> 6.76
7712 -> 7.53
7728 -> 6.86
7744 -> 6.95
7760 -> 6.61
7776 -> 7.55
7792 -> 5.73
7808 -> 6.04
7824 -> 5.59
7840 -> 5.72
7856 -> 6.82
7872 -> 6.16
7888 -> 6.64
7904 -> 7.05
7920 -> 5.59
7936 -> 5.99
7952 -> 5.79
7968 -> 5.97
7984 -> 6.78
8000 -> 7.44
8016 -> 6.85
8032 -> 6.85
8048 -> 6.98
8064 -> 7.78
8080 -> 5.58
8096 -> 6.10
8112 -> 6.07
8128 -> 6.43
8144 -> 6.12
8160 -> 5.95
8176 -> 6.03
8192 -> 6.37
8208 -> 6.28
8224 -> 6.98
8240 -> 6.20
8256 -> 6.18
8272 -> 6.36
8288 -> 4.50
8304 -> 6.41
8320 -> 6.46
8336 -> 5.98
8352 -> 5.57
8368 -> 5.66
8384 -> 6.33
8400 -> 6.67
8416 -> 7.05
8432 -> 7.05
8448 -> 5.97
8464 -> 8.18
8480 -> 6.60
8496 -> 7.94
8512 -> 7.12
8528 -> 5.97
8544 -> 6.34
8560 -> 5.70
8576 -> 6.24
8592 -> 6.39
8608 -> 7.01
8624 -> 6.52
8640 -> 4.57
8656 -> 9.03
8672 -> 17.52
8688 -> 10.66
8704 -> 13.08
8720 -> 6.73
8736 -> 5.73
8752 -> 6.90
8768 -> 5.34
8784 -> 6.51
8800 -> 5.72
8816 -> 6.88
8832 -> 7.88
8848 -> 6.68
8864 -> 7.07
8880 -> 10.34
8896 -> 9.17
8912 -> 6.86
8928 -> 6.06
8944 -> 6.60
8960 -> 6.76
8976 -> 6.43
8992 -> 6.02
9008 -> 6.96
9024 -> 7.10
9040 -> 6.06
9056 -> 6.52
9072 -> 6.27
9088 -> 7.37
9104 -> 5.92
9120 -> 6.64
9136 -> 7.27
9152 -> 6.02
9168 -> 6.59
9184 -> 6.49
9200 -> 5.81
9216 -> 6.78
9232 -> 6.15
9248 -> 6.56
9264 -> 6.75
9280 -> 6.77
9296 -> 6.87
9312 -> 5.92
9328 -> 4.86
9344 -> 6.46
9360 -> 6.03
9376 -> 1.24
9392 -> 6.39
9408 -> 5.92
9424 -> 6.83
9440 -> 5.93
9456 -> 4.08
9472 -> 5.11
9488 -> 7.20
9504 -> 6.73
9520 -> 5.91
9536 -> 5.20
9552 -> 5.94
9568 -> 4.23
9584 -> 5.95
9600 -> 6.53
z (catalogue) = 0.32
